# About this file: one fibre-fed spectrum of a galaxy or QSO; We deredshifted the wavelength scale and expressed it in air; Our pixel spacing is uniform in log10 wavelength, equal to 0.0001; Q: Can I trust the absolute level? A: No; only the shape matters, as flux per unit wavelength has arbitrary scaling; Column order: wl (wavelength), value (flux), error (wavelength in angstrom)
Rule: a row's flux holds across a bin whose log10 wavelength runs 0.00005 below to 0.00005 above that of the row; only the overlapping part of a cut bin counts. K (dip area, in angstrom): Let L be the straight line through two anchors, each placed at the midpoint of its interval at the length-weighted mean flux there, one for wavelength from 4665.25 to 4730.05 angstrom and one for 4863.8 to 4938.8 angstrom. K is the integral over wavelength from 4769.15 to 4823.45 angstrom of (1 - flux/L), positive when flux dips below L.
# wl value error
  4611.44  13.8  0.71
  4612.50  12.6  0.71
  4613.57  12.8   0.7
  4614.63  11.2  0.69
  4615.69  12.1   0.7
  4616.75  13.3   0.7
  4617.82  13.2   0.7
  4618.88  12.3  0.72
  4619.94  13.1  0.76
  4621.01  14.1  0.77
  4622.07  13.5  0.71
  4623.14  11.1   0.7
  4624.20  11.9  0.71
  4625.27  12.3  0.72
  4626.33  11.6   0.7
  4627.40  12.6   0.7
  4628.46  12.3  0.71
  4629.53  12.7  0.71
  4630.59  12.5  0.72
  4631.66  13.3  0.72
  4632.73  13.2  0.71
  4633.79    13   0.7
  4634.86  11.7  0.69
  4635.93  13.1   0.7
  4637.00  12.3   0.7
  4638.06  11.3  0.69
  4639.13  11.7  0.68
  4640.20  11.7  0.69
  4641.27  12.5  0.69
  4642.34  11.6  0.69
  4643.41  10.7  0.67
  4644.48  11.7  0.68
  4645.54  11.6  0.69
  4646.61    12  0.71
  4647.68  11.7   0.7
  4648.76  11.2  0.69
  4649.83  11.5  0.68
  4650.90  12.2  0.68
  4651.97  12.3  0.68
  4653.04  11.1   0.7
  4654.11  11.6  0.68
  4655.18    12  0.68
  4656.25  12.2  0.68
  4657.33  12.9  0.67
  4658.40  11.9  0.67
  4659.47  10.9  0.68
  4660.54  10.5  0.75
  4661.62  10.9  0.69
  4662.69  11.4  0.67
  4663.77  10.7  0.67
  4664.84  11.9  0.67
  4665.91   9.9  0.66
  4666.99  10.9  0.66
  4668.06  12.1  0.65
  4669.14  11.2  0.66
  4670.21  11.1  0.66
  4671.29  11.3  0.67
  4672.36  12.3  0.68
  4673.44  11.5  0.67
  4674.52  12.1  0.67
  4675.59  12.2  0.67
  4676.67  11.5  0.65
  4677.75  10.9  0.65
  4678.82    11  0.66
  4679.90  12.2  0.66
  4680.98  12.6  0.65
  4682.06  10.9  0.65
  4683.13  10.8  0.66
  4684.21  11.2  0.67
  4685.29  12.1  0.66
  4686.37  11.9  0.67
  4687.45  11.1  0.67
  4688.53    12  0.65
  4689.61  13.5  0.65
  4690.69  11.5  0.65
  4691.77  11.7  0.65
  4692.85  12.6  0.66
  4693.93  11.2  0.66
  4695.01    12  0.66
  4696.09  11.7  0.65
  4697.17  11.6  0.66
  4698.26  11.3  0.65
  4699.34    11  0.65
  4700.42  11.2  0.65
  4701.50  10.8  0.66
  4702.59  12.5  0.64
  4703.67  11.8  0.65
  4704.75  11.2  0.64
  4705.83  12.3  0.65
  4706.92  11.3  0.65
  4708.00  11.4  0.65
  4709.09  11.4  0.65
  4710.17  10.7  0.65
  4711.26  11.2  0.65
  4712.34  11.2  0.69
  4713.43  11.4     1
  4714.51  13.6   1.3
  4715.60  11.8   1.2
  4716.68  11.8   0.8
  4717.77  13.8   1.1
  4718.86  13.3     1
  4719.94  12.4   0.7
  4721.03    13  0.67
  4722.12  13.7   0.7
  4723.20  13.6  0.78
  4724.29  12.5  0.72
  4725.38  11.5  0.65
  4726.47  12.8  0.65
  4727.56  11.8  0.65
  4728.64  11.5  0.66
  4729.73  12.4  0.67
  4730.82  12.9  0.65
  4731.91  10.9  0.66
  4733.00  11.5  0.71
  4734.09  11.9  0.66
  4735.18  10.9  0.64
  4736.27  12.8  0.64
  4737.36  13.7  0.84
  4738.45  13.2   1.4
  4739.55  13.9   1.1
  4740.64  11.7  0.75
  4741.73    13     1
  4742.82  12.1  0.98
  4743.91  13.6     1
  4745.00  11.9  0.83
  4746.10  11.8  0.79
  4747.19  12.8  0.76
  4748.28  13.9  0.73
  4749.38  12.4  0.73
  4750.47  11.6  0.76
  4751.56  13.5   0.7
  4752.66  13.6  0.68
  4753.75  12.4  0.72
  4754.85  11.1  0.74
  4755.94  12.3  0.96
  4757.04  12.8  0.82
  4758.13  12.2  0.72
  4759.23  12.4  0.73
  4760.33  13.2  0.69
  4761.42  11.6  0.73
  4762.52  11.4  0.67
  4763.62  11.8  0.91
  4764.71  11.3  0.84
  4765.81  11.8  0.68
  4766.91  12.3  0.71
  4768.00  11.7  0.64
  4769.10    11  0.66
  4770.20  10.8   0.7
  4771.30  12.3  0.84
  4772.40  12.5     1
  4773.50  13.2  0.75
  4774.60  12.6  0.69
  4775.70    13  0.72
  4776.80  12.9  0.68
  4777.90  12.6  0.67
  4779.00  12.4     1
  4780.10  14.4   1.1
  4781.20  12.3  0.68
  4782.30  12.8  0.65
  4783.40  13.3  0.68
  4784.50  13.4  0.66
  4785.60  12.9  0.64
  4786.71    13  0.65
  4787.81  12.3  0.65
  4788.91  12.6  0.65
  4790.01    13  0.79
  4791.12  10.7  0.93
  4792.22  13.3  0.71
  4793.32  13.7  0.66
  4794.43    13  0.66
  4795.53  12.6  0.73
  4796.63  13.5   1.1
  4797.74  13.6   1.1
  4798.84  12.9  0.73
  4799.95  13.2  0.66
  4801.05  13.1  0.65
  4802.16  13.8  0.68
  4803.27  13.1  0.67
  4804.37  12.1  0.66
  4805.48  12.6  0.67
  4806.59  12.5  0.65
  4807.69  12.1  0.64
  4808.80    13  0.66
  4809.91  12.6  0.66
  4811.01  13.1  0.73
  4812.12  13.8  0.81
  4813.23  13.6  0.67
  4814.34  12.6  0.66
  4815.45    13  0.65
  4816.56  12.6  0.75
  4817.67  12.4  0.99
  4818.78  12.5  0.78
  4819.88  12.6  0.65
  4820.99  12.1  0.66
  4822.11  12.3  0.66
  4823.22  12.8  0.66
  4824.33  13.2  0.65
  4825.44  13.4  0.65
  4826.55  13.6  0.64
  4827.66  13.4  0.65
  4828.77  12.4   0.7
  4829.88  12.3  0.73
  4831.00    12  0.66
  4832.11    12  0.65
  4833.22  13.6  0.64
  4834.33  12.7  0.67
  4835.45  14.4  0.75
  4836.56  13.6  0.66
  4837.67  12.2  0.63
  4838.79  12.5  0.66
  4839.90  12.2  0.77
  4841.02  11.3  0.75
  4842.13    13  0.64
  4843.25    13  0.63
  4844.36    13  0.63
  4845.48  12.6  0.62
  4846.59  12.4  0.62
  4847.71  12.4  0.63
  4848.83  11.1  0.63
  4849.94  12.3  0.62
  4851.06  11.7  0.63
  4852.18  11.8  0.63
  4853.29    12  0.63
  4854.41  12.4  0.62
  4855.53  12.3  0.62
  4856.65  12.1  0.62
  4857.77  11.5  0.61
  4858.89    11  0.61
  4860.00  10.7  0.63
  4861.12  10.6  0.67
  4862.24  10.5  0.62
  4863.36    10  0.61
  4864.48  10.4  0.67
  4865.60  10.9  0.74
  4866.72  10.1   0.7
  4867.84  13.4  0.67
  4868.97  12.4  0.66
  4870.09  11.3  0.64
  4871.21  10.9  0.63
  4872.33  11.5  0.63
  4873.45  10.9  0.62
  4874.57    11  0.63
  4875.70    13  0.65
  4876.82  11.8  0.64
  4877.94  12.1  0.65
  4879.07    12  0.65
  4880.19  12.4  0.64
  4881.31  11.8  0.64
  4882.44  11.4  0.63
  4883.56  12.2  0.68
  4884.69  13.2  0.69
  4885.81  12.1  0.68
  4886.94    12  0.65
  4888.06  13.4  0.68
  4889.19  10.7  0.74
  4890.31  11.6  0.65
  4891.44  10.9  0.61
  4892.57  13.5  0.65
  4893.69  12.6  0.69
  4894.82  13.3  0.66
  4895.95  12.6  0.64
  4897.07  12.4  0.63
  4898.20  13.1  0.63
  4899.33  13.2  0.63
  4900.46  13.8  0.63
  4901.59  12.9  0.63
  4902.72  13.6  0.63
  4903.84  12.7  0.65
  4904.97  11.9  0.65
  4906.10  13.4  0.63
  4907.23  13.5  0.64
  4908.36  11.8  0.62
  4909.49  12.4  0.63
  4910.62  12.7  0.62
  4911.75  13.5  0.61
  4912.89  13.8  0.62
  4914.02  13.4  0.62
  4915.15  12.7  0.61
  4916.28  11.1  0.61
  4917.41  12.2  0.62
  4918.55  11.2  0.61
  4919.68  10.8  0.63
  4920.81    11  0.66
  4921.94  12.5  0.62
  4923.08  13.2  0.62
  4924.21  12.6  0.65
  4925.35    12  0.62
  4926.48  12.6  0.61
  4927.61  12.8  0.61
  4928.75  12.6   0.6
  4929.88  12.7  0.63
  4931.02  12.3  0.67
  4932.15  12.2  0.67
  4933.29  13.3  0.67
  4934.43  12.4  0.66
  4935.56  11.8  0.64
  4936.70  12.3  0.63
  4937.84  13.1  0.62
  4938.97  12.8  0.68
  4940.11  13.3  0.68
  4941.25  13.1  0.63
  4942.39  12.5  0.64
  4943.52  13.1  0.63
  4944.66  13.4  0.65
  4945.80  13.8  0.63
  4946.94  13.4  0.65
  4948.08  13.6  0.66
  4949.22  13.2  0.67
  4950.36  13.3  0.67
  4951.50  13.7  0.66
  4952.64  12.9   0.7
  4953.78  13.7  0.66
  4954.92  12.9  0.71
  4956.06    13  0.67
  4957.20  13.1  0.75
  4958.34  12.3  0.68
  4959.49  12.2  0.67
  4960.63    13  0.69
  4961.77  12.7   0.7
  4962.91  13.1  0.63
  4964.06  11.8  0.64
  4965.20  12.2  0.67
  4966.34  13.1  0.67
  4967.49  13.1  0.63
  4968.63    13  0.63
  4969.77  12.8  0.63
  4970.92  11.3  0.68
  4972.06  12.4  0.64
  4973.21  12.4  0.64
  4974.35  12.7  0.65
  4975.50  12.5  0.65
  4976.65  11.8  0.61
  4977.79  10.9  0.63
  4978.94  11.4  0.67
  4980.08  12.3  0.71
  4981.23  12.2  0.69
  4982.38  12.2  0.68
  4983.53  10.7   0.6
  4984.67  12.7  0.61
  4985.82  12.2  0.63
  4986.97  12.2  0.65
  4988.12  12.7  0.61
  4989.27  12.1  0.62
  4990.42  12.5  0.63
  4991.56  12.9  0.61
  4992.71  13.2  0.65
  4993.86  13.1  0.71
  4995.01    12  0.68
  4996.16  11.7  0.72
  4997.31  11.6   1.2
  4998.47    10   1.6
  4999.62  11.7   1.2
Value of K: -3.33 angstrom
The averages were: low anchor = 11.8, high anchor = 12.3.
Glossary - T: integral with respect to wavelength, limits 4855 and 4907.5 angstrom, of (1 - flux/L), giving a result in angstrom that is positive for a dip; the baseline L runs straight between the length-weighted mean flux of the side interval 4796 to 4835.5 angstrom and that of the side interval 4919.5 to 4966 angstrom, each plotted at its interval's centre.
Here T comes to 3.3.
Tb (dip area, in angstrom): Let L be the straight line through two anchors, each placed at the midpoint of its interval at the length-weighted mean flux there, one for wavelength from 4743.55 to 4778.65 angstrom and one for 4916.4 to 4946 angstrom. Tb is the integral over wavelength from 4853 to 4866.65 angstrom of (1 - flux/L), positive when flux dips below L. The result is 1.4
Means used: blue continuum 12.3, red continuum 12.5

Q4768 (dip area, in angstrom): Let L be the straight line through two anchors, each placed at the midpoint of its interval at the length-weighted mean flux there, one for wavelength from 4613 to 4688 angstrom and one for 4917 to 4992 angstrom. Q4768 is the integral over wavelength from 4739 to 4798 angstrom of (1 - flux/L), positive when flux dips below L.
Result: -1.99 angstrom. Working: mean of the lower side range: 11.9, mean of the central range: 12.5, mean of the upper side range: 12.5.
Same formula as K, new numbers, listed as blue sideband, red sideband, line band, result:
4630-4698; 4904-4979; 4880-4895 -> 0.3 angstrom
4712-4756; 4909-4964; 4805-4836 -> -0.6 angstrom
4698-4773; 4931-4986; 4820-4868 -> 0.9 angstrom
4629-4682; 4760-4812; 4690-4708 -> 0.6 angstrom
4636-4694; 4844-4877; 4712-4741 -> -2.0 angstrom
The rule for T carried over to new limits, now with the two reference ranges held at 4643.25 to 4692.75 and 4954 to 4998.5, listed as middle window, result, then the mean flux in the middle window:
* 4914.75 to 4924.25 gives 0.26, 11.9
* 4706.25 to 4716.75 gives 0.11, 11.6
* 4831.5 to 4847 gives -0.96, 12.8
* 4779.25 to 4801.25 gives -2.00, 13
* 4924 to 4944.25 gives -0.67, 12.6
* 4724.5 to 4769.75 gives -1.84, 12.3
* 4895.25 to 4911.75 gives -0.97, 12.9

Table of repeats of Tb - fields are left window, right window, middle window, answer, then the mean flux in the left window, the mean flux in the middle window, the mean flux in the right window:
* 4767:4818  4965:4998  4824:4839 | -0.35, 12.8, 13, 12.3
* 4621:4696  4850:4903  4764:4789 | -1.29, 11.8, 12.5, 11.9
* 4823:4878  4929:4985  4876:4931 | -0.43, 12.1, 12.5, 12.6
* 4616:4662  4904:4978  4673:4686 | 0.64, 12.1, 11.6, 12.7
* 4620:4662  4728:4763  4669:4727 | 1.79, 12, 11.9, 12.4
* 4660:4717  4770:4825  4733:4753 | -0.75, 11.5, 12.6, 12.8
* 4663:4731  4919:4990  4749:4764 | -0.41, 11.8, 12.3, 12.6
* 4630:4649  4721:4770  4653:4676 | 1.21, 12.1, 11.5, 12.3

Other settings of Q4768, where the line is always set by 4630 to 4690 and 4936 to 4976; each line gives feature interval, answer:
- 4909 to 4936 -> 0.71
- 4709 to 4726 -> -0.54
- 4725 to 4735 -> 0.10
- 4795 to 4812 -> -0.91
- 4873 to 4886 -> 0.60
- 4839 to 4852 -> 0.19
